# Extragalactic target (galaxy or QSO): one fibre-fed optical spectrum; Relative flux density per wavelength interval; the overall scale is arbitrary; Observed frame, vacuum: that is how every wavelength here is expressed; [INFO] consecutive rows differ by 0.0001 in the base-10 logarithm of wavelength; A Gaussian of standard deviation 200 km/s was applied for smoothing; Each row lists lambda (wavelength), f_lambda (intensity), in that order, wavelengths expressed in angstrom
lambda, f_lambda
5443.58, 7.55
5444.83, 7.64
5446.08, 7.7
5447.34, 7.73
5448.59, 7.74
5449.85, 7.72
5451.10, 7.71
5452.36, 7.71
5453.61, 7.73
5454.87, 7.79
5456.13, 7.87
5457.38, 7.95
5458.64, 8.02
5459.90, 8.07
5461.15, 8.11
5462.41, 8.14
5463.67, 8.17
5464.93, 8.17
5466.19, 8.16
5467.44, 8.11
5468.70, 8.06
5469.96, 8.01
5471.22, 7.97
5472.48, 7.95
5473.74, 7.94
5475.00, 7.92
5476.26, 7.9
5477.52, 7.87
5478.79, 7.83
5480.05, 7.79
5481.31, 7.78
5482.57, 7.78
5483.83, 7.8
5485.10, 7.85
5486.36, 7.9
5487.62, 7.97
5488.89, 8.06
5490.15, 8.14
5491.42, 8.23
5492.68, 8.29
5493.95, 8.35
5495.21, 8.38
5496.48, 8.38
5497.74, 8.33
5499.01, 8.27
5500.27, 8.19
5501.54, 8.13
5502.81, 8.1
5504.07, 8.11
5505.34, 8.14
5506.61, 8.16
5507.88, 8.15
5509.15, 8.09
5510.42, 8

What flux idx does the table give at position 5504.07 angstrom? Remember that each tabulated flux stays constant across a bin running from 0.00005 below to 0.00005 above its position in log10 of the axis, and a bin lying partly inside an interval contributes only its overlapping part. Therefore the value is 8.11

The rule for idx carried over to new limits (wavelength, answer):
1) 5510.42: 8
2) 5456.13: 7.87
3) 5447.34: 7.73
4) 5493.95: 8.35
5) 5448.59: 7.74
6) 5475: 7.92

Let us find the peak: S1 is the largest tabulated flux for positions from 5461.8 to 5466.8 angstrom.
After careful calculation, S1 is 8.17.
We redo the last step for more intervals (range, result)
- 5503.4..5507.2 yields 8.16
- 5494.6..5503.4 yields 8.38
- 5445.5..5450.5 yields 7.74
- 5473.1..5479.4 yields 7.94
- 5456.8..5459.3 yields 8.02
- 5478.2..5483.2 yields 7.83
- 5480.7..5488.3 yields 7.97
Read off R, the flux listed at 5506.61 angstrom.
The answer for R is 8.16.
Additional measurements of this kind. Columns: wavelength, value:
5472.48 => 7.95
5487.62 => 7.97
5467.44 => 8.11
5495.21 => 8.38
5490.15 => 8.14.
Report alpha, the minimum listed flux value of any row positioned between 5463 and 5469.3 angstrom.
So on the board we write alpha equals 8.06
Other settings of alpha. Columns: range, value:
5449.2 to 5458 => 7.71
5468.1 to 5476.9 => 7.9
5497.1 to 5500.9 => 8.19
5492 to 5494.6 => 8.29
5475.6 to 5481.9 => 7.78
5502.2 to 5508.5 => 8.1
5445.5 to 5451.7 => 7.7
